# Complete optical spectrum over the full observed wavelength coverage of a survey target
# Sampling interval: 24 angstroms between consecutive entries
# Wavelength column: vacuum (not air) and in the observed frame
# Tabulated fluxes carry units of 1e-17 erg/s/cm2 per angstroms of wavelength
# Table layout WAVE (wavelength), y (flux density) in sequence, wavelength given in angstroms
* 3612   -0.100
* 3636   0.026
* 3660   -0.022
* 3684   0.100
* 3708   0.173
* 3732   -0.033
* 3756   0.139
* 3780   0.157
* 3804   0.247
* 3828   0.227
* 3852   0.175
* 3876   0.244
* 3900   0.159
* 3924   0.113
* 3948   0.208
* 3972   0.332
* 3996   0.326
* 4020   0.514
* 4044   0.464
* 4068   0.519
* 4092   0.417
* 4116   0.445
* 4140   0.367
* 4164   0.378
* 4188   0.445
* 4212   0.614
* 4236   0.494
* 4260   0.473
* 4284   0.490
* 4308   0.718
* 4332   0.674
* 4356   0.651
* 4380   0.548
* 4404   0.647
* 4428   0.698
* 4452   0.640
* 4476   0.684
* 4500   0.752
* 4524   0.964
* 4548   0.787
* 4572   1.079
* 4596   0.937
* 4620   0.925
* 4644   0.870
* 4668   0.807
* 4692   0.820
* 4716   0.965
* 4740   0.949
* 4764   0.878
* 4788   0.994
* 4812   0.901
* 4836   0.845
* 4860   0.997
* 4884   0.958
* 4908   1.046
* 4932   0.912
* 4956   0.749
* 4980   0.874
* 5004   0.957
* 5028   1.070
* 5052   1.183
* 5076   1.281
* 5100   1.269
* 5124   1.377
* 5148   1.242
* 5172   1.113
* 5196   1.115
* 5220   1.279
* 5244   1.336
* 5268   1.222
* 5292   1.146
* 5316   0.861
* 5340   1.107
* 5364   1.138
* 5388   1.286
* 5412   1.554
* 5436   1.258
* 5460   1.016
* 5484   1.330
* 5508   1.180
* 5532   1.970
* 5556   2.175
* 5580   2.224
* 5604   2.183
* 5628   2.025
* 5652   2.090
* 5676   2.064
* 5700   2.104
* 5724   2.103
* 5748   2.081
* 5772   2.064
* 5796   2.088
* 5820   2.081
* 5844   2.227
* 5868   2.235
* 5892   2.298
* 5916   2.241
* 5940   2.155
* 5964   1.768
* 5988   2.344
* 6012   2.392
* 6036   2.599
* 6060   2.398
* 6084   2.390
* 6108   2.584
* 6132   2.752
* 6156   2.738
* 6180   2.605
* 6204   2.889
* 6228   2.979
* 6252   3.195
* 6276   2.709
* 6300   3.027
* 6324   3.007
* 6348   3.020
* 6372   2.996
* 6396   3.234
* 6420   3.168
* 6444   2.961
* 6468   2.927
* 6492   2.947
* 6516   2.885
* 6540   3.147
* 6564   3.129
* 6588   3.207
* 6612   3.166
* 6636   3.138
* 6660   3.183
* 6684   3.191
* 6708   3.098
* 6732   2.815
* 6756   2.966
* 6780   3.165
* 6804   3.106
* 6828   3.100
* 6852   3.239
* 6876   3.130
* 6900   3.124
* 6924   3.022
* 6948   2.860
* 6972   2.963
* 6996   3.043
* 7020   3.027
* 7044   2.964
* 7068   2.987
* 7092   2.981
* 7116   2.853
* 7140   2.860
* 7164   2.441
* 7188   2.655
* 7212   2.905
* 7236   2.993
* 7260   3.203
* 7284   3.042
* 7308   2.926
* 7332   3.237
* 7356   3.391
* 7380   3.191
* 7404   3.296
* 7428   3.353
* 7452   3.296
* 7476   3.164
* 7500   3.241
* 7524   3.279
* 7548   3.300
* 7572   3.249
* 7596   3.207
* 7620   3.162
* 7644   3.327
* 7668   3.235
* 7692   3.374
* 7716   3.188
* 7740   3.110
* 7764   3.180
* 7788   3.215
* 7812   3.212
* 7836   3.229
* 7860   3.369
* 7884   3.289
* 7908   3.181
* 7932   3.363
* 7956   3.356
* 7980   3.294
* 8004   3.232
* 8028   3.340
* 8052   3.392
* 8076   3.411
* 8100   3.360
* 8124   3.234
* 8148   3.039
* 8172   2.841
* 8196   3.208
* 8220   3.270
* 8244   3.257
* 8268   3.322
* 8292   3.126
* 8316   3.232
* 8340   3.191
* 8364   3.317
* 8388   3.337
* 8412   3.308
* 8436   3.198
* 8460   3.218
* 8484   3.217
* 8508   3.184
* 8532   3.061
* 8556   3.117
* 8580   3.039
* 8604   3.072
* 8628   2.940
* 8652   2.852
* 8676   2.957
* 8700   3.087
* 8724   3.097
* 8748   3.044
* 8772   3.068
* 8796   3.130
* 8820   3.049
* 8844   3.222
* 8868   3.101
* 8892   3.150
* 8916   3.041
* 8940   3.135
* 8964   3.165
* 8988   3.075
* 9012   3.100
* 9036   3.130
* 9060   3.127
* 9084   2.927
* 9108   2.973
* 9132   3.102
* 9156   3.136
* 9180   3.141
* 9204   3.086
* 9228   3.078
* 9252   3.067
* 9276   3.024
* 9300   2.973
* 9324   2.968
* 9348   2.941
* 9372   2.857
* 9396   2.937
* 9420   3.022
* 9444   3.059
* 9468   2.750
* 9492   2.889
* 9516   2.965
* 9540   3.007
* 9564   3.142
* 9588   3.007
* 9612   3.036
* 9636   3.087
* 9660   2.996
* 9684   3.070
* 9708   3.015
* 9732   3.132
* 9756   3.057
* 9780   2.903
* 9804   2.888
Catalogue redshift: 0.385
